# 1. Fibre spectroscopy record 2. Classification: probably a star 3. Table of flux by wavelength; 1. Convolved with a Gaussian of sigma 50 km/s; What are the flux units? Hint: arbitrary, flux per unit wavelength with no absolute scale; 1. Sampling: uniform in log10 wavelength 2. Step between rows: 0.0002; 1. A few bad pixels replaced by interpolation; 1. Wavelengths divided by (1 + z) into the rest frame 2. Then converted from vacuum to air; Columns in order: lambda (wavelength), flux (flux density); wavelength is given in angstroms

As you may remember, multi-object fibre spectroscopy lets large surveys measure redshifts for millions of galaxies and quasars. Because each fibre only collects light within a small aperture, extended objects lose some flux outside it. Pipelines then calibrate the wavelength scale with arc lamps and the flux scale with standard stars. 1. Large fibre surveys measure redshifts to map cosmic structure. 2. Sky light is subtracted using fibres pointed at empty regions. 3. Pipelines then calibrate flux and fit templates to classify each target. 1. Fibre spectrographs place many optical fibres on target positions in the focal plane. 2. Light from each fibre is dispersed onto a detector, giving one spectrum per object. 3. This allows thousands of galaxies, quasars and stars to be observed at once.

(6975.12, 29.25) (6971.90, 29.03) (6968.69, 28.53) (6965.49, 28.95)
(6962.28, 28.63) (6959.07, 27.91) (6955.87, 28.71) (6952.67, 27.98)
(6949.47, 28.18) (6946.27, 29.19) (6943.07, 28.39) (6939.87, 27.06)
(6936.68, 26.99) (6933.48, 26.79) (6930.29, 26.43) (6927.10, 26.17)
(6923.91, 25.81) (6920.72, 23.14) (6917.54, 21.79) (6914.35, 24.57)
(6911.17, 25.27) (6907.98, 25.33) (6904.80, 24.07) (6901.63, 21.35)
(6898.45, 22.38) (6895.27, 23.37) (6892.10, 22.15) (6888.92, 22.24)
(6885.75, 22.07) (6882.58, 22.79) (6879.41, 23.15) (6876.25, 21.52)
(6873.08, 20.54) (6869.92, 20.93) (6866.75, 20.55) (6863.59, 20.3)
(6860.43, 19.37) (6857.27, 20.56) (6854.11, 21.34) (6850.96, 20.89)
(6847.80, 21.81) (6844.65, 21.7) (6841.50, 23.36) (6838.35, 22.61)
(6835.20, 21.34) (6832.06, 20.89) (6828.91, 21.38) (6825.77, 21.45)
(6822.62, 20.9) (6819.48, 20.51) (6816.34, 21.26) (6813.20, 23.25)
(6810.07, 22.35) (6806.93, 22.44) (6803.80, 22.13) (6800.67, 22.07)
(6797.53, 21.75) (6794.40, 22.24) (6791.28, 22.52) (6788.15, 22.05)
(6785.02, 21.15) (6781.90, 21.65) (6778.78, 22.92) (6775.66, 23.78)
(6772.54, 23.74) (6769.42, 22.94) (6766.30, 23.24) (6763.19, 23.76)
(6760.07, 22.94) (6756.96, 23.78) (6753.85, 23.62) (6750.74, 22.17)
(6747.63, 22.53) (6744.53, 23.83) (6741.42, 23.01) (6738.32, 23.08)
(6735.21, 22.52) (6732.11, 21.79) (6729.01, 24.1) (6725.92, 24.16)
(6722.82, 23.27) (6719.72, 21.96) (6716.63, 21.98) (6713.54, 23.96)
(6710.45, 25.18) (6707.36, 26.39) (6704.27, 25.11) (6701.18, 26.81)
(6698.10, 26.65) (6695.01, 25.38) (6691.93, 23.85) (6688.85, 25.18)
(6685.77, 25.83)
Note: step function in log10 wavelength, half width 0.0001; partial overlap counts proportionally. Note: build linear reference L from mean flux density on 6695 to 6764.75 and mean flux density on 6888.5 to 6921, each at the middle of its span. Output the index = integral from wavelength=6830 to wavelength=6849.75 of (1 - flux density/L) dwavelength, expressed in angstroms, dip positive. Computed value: 1.3 angstroms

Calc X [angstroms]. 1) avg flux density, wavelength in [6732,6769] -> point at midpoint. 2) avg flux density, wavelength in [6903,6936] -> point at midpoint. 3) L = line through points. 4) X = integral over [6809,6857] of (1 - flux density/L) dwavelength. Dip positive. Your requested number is 4.7 angstroms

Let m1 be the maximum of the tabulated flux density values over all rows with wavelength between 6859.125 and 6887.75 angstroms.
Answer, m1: 23.15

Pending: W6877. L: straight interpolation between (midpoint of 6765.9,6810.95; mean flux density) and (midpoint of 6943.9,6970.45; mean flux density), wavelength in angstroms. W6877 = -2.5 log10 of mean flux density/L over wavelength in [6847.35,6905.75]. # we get 0.18 mag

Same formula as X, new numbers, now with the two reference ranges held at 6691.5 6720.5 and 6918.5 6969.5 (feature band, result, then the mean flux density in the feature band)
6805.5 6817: 1.6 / 22.4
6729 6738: 0.9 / 22.6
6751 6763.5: 1.0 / 23.4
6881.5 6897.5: 2.5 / 22.5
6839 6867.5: 5.6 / 21.2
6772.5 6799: 3.4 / 22.4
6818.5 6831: 2.4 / 21.1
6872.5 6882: 1.7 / 22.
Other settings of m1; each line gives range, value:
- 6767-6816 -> 23.78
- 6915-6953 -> 29.19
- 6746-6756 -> 23.62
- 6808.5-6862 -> 23.36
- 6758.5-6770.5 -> 23.76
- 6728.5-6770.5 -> 24.1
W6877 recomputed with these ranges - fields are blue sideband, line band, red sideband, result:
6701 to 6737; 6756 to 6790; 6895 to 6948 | 0.06 mag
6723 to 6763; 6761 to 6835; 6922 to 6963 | 0.10 mag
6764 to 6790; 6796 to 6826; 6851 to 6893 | 0.02 mag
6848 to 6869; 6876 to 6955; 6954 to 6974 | 0.01 mag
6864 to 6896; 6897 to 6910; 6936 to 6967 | 0.03 mag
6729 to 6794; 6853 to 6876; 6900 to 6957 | 0.20 mag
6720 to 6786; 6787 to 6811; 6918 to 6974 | 0.09 mag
